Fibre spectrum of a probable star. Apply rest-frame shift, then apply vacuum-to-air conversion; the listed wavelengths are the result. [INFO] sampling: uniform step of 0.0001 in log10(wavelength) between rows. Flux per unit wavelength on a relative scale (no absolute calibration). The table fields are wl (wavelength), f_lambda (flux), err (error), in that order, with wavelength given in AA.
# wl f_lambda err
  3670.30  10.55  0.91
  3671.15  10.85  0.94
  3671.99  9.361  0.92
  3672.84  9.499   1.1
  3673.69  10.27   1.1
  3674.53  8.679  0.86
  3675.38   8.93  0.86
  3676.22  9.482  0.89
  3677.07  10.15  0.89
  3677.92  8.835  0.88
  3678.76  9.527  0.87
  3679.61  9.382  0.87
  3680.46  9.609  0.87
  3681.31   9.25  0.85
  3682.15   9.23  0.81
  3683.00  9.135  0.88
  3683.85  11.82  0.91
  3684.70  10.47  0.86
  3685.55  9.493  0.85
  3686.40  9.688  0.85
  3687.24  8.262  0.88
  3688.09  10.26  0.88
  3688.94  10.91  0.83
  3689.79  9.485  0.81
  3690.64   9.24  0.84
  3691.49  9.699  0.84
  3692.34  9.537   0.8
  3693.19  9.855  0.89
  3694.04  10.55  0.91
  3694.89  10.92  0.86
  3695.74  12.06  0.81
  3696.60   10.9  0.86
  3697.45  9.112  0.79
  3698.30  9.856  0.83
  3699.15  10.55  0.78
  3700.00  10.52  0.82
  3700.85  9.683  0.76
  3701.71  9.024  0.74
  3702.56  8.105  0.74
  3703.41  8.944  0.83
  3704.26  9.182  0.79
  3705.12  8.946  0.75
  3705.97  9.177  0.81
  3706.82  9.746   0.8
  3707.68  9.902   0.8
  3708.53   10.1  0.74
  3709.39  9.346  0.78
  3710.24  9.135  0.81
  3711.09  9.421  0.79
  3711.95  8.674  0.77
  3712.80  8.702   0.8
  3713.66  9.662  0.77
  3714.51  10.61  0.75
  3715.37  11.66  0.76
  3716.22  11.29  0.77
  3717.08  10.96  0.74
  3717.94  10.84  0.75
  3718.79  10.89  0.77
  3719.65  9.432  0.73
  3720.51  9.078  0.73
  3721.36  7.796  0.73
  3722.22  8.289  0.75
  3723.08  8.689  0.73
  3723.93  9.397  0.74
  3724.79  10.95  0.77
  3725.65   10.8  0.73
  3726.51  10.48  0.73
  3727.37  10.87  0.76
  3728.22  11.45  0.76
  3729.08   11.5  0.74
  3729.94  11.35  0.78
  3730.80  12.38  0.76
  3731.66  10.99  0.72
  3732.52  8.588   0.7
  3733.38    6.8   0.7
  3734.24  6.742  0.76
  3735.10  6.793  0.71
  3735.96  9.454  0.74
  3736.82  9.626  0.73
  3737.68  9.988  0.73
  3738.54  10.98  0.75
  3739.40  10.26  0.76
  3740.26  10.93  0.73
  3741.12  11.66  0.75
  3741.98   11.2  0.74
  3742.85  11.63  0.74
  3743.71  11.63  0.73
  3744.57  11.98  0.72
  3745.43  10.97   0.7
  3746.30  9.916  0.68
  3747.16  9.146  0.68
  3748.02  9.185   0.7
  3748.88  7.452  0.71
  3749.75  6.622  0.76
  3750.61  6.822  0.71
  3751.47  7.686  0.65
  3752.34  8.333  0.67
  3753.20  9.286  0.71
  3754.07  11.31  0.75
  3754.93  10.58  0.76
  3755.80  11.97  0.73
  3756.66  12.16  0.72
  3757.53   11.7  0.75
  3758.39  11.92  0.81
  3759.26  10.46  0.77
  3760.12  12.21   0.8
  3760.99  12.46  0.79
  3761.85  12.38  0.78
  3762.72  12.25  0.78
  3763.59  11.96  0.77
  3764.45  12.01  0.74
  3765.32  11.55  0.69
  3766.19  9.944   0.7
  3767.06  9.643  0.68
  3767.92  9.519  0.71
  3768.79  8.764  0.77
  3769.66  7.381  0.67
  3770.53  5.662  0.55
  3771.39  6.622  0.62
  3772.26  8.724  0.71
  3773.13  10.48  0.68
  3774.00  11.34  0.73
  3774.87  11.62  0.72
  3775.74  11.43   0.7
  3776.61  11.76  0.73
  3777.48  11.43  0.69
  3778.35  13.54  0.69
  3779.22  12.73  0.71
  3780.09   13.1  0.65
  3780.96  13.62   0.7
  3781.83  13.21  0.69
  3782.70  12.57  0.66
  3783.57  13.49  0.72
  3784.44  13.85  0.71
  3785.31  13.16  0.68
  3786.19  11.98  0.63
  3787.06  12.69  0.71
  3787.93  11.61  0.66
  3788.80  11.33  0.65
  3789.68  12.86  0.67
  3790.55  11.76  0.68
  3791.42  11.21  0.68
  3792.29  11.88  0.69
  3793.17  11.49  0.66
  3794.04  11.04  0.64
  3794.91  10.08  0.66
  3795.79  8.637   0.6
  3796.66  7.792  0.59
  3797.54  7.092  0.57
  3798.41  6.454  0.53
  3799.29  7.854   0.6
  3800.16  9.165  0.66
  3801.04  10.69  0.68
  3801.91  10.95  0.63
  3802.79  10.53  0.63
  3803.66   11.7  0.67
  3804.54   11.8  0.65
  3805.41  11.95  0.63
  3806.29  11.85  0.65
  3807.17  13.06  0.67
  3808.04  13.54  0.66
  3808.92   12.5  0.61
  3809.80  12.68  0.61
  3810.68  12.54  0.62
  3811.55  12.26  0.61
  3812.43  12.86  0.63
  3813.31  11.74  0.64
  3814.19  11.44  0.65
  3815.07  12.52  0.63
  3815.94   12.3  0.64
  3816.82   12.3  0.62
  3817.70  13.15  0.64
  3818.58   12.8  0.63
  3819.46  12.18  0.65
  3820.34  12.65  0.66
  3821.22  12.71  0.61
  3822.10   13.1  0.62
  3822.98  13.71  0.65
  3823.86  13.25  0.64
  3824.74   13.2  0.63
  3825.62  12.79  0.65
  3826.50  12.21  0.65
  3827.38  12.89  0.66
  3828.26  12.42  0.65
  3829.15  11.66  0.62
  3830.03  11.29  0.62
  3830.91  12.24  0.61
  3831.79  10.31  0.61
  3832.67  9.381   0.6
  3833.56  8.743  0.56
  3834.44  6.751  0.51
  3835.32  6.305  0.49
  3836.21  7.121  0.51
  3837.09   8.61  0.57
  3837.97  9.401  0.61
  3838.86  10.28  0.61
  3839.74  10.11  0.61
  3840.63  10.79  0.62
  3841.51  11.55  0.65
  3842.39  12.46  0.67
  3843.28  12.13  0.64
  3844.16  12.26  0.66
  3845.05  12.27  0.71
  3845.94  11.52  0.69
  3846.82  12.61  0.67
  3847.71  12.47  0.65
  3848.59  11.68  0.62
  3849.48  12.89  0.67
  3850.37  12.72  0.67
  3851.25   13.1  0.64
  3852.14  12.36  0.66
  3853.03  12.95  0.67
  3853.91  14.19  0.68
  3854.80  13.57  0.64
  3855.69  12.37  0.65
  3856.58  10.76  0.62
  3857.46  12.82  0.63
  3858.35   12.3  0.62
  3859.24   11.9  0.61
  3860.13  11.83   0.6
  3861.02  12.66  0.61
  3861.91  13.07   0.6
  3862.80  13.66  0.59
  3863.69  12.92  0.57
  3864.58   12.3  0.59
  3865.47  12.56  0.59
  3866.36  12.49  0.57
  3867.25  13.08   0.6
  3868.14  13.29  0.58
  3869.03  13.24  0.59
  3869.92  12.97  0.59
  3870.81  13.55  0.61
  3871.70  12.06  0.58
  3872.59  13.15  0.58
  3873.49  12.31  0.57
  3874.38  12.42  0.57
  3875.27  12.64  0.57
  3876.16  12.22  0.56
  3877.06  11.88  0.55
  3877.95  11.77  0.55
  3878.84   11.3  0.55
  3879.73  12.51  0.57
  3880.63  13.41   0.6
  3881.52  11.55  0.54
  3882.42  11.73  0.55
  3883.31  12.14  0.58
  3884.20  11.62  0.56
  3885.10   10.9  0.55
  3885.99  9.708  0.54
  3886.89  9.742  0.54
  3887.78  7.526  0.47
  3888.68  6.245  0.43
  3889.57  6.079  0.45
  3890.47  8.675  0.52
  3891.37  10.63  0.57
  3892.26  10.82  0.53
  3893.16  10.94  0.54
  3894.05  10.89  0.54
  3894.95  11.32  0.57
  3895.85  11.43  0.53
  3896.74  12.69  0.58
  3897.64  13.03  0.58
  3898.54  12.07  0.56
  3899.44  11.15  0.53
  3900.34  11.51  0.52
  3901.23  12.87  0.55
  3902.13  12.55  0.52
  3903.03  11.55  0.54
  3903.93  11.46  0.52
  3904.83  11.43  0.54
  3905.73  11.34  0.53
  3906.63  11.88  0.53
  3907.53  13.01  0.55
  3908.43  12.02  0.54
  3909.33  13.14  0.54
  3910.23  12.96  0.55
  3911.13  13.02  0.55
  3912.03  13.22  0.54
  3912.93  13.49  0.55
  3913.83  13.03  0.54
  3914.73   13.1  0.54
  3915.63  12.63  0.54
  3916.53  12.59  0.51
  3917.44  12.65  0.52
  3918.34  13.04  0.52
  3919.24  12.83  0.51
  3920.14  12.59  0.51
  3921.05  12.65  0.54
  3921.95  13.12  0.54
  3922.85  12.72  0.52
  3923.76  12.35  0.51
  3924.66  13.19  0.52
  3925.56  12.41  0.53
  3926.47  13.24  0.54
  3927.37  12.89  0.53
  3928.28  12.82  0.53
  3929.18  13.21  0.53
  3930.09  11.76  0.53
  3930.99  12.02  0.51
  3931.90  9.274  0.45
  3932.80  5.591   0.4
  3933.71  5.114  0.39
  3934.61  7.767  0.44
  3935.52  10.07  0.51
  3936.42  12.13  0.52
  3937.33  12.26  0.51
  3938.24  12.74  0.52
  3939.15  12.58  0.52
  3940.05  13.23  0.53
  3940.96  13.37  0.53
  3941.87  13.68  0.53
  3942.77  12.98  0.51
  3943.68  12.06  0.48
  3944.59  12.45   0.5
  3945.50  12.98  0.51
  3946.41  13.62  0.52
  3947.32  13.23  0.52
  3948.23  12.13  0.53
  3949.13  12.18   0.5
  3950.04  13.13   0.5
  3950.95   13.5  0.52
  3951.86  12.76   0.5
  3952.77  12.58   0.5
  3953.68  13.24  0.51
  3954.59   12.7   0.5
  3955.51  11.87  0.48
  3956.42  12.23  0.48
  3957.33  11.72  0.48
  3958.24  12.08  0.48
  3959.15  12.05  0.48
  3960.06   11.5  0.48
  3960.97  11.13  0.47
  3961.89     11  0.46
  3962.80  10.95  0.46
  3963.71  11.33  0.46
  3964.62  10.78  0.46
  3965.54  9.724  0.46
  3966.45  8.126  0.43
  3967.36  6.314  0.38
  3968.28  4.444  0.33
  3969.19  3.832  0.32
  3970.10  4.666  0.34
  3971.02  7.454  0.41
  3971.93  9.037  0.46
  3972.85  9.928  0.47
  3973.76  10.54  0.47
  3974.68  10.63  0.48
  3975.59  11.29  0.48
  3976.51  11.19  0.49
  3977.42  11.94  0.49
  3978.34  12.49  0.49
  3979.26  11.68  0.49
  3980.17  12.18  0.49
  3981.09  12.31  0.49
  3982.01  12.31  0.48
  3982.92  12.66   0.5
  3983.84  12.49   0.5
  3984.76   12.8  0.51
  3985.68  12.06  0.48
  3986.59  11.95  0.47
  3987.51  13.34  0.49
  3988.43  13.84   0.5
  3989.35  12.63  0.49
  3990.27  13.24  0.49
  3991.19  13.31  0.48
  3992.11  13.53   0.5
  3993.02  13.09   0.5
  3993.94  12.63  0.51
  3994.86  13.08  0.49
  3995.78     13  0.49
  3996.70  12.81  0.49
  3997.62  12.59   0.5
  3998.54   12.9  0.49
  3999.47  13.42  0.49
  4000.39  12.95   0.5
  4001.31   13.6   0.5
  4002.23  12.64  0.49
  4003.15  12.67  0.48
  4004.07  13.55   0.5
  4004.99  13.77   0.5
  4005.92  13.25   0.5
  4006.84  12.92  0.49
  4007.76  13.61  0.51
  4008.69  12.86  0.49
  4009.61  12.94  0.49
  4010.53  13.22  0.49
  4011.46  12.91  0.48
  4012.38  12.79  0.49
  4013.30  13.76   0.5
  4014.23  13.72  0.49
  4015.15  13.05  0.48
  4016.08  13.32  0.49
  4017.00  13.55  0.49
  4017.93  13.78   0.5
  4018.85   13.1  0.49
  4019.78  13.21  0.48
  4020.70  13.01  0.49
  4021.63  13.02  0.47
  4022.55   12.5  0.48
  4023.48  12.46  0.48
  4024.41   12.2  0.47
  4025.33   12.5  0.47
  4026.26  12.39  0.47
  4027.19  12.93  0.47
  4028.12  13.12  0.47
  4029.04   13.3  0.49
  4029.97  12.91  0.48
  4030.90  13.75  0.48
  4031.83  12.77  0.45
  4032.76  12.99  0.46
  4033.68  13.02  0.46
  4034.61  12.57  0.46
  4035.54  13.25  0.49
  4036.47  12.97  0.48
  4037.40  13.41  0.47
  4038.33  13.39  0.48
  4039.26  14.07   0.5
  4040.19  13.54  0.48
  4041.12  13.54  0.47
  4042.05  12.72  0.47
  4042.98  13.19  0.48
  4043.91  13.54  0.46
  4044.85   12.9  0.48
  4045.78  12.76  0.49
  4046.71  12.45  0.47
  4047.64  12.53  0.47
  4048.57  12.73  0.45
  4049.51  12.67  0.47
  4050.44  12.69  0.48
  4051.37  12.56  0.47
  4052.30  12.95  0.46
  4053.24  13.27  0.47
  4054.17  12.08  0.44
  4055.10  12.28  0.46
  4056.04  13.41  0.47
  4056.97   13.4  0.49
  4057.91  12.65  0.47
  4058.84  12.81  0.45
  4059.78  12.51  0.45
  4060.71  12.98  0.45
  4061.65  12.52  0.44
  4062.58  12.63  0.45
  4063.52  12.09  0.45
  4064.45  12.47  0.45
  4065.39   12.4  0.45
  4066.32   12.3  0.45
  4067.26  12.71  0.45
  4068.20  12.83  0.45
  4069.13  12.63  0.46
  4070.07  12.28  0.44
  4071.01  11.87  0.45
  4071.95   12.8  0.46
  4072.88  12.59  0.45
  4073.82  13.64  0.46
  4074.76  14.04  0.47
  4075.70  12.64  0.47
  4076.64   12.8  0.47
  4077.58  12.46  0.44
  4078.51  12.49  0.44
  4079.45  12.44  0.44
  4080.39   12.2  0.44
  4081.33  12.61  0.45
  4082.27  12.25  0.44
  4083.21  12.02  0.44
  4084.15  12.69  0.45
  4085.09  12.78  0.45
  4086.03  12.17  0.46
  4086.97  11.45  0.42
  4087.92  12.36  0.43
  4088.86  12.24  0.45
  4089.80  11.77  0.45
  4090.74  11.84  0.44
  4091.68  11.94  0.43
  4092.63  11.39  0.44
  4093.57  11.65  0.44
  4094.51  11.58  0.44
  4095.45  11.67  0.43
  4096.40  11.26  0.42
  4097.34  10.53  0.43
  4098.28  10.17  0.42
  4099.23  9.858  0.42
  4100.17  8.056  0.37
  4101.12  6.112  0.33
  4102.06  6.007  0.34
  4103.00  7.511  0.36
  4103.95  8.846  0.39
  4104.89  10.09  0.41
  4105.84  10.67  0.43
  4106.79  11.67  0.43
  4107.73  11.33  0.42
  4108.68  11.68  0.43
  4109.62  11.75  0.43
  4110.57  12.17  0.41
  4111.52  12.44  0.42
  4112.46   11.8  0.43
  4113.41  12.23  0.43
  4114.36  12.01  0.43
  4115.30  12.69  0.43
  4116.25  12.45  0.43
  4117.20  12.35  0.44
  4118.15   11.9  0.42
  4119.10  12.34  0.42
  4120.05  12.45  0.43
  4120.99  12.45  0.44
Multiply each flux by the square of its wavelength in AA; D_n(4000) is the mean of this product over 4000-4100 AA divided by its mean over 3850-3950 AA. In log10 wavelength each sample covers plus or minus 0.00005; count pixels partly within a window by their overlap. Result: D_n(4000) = 1.14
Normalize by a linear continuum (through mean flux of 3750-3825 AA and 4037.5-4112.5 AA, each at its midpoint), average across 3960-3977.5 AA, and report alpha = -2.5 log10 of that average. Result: 0.27 mag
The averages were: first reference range 11.3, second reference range 12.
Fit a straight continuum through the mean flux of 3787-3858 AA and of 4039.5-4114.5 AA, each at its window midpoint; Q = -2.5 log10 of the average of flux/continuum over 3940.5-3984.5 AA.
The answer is 0.05 mag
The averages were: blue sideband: 11.5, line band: 11.2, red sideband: 12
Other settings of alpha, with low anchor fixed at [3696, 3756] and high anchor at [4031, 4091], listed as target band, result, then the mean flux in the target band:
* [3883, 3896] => 0.142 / 9.85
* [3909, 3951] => -0.062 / 12.3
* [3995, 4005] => -0.074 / 13.1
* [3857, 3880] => -0.141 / 12.6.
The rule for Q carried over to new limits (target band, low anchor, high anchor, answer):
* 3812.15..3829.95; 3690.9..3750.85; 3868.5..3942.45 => -0.15 mag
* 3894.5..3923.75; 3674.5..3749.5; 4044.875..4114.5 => -0.14 mag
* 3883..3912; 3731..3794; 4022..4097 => 0.04 mag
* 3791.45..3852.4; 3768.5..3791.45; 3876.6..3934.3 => 0.02 mag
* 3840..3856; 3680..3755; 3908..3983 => -0.15 mag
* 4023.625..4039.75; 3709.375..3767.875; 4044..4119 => -0.12 mag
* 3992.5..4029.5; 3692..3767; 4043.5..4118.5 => -0.13 mag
